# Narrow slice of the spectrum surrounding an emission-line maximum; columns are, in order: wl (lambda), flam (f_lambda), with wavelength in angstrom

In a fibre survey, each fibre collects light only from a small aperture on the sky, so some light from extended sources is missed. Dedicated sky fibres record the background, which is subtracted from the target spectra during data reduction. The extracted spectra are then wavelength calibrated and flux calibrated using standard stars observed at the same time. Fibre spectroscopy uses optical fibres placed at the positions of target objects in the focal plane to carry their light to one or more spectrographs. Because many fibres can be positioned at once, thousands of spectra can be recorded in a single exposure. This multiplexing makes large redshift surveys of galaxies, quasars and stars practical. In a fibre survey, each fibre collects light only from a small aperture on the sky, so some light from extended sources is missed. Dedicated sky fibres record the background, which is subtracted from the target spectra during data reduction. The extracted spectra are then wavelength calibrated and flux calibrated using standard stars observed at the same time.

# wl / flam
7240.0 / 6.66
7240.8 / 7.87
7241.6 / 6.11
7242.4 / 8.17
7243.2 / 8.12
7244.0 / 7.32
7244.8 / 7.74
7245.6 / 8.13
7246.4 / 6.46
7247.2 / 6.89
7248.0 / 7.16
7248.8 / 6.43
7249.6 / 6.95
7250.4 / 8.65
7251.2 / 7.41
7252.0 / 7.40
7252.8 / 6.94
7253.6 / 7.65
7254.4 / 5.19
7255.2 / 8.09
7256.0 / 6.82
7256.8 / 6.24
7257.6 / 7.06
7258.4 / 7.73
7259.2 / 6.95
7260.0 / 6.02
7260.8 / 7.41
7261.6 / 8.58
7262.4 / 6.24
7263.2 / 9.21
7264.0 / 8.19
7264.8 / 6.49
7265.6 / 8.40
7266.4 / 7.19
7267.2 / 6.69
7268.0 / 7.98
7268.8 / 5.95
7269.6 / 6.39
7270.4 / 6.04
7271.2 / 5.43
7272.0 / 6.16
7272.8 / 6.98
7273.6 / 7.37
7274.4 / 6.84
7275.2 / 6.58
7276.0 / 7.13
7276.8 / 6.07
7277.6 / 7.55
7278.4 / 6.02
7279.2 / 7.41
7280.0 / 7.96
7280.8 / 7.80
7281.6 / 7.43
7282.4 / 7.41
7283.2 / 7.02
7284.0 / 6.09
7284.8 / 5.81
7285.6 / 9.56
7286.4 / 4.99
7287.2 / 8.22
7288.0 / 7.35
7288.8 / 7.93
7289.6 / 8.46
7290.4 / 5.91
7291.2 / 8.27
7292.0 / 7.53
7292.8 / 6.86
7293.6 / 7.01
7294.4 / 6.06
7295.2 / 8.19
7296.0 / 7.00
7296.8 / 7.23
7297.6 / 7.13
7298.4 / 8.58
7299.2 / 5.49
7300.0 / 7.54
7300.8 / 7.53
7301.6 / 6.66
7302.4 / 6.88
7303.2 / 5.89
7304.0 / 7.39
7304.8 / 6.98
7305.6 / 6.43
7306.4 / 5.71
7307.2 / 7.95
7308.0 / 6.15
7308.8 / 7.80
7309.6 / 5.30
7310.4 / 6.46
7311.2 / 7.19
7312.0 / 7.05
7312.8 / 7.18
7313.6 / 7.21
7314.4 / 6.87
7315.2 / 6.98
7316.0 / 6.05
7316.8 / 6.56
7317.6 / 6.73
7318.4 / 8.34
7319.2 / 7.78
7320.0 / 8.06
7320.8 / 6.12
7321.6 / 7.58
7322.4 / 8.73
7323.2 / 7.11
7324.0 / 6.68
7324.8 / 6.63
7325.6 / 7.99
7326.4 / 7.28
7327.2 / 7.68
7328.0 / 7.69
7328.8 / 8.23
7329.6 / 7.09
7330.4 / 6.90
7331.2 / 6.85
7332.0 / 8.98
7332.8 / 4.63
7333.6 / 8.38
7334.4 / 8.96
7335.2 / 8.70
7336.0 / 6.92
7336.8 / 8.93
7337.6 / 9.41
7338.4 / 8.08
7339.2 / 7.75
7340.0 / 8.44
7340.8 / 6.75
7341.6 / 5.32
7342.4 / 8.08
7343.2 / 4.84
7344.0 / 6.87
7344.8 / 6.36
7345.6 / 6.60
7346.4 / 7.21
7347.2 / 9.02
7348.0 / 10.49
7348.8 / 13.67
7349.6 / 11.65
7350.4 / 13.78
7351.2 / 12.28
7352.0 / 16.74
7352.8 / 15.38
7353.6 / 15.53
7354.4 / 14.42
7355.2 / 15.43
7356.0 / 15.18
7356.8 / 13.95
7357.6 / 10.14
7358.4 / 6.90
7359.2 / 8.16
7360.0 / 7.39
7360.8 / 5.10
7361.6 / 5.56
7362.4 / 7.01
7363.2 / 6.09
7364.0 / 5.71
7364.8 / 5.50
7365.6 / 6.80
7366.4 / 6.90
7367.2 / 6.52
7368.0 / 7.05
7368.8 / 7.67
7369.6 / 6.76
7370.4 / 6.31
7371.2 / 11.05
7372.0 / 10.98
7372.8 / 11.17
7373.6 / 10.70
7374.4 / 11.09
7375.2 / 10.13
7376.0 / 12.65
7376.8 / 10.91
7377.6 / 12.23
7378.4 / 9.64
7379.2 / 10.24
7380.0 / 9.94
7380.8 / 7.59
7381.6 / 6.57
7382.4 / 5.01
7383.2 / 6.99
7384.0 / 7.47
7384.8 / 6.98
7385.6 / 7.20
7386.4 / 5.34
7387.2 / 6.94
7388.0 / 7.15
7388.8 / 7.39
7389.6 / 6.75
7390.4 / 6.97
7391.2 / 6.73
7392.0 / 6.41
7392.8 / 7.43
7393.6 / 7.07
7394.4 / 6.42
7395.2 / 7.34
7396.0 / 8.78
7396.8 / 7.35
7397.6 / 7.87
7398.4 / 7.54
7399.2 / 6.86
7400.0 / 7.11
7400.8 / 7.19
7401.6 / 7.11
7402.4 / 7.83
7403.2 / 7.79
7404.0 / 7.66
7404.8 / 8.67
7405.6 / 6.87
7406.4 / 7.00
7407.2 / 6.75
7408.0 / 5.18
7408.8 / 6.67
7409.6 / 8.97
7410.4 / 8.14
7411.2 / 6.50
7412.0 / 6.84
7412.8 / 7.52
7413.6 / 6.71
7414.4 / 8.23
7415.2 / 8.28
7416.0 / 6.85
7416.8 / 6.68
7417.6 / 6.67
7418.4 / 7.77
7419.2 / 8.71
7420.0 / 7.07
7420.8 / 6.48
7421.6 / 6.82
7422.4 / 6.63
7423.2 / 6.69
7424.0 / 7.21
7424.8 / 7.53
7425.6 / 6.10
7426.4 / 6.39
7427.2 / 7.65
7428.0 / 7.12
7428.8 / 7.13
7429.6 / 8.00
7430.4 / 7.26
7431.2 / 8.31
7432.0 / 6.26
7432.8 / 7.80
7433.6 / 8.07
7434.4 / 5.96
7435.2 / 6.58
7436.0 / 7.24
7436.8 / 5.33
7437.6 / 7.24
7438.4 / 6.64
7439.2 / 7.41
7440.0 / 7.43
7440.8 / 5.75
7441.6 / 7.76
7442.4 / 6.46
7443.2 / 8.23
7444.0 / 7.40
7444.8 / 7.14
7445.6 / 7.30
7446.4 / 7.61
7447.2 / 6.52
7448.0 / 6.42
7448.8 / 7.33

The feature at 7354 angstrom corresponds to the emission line Halpha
